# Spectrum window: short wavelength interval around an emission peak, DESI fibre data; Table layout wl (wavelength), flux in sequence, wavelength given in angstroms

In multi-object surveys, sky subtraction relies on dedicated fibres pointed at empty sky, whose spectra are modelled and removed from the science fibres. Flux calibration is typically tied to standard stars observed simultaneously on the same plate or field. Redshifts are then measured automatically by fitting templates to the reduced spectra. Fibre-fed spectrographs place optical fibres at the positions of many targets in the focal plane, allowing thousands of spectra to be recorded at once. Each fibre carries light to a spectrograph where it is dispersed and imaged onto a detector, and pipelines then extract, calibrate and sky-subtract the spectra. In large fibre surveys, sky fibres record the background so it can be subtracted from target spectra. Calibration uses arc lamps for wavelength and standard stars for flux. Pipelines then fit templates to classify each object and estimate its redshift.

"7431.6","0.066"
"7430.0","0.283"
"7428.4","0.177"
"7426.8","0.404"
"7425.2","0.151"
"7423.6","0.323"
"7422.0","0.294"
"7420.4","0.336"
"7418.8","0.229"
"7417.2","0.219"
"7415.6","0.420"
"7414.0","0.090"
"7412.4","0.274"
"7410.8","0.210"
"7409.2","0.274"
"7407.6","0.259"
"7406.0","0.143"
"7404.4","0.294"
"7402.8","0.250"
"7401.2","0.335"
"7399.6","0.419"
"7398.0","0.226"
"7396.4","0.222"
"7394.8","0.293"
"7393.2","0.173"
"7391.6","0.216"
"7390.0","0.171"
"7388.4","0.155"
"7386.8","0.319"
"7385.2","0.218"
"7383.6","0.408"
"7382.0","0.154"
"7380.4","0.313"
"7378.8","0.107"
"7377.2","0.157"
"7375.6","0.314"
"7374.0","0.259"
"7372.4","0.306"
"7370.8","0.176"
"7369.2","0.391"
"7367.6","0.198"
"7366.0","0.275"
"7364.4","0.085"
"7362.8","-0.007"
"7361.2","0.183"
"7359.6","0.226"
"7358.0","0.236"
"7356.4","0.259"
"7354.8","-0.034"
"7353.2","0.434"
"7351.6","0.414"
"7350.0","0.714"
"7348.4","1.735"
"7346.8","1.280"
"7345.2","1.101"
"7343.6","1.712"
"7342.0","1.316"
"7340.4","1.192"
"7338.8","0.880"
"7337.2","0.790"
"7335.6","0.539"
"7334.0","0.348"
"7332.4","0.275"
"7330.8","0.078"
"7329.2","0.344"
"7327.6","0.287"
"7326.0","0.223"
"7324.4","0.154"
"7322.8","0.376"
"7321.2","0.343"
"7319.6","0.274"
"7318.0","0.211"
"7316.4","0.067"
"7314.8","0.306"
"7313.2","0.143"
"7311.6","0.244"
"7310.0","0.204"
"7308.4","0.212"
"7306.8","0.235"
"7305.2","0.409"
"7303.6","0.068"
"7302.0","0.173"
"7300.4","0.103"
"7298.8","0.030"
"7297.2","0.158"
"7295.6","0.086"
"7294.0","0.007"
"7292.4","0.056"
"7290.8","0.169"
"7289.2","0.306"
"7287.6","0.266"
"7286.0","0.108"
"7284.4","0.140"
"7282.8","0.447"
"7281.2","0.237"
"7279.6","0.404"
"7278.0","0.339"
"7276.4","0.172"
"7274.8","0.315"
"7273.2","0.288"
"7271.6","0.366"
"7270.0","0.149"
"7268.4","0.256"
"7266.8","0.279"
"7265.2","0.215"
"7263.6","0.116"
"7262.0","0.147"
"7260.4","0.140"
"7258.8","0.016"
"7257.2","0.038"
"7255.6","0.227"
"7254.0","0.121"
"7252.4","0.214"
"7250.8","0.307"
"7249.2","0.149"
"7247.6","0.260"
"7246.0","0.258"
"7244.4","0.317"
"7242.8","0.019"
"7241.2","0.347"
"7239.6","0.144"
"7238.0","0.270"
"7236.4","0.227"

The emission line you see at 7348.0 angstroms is [O II] 3727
